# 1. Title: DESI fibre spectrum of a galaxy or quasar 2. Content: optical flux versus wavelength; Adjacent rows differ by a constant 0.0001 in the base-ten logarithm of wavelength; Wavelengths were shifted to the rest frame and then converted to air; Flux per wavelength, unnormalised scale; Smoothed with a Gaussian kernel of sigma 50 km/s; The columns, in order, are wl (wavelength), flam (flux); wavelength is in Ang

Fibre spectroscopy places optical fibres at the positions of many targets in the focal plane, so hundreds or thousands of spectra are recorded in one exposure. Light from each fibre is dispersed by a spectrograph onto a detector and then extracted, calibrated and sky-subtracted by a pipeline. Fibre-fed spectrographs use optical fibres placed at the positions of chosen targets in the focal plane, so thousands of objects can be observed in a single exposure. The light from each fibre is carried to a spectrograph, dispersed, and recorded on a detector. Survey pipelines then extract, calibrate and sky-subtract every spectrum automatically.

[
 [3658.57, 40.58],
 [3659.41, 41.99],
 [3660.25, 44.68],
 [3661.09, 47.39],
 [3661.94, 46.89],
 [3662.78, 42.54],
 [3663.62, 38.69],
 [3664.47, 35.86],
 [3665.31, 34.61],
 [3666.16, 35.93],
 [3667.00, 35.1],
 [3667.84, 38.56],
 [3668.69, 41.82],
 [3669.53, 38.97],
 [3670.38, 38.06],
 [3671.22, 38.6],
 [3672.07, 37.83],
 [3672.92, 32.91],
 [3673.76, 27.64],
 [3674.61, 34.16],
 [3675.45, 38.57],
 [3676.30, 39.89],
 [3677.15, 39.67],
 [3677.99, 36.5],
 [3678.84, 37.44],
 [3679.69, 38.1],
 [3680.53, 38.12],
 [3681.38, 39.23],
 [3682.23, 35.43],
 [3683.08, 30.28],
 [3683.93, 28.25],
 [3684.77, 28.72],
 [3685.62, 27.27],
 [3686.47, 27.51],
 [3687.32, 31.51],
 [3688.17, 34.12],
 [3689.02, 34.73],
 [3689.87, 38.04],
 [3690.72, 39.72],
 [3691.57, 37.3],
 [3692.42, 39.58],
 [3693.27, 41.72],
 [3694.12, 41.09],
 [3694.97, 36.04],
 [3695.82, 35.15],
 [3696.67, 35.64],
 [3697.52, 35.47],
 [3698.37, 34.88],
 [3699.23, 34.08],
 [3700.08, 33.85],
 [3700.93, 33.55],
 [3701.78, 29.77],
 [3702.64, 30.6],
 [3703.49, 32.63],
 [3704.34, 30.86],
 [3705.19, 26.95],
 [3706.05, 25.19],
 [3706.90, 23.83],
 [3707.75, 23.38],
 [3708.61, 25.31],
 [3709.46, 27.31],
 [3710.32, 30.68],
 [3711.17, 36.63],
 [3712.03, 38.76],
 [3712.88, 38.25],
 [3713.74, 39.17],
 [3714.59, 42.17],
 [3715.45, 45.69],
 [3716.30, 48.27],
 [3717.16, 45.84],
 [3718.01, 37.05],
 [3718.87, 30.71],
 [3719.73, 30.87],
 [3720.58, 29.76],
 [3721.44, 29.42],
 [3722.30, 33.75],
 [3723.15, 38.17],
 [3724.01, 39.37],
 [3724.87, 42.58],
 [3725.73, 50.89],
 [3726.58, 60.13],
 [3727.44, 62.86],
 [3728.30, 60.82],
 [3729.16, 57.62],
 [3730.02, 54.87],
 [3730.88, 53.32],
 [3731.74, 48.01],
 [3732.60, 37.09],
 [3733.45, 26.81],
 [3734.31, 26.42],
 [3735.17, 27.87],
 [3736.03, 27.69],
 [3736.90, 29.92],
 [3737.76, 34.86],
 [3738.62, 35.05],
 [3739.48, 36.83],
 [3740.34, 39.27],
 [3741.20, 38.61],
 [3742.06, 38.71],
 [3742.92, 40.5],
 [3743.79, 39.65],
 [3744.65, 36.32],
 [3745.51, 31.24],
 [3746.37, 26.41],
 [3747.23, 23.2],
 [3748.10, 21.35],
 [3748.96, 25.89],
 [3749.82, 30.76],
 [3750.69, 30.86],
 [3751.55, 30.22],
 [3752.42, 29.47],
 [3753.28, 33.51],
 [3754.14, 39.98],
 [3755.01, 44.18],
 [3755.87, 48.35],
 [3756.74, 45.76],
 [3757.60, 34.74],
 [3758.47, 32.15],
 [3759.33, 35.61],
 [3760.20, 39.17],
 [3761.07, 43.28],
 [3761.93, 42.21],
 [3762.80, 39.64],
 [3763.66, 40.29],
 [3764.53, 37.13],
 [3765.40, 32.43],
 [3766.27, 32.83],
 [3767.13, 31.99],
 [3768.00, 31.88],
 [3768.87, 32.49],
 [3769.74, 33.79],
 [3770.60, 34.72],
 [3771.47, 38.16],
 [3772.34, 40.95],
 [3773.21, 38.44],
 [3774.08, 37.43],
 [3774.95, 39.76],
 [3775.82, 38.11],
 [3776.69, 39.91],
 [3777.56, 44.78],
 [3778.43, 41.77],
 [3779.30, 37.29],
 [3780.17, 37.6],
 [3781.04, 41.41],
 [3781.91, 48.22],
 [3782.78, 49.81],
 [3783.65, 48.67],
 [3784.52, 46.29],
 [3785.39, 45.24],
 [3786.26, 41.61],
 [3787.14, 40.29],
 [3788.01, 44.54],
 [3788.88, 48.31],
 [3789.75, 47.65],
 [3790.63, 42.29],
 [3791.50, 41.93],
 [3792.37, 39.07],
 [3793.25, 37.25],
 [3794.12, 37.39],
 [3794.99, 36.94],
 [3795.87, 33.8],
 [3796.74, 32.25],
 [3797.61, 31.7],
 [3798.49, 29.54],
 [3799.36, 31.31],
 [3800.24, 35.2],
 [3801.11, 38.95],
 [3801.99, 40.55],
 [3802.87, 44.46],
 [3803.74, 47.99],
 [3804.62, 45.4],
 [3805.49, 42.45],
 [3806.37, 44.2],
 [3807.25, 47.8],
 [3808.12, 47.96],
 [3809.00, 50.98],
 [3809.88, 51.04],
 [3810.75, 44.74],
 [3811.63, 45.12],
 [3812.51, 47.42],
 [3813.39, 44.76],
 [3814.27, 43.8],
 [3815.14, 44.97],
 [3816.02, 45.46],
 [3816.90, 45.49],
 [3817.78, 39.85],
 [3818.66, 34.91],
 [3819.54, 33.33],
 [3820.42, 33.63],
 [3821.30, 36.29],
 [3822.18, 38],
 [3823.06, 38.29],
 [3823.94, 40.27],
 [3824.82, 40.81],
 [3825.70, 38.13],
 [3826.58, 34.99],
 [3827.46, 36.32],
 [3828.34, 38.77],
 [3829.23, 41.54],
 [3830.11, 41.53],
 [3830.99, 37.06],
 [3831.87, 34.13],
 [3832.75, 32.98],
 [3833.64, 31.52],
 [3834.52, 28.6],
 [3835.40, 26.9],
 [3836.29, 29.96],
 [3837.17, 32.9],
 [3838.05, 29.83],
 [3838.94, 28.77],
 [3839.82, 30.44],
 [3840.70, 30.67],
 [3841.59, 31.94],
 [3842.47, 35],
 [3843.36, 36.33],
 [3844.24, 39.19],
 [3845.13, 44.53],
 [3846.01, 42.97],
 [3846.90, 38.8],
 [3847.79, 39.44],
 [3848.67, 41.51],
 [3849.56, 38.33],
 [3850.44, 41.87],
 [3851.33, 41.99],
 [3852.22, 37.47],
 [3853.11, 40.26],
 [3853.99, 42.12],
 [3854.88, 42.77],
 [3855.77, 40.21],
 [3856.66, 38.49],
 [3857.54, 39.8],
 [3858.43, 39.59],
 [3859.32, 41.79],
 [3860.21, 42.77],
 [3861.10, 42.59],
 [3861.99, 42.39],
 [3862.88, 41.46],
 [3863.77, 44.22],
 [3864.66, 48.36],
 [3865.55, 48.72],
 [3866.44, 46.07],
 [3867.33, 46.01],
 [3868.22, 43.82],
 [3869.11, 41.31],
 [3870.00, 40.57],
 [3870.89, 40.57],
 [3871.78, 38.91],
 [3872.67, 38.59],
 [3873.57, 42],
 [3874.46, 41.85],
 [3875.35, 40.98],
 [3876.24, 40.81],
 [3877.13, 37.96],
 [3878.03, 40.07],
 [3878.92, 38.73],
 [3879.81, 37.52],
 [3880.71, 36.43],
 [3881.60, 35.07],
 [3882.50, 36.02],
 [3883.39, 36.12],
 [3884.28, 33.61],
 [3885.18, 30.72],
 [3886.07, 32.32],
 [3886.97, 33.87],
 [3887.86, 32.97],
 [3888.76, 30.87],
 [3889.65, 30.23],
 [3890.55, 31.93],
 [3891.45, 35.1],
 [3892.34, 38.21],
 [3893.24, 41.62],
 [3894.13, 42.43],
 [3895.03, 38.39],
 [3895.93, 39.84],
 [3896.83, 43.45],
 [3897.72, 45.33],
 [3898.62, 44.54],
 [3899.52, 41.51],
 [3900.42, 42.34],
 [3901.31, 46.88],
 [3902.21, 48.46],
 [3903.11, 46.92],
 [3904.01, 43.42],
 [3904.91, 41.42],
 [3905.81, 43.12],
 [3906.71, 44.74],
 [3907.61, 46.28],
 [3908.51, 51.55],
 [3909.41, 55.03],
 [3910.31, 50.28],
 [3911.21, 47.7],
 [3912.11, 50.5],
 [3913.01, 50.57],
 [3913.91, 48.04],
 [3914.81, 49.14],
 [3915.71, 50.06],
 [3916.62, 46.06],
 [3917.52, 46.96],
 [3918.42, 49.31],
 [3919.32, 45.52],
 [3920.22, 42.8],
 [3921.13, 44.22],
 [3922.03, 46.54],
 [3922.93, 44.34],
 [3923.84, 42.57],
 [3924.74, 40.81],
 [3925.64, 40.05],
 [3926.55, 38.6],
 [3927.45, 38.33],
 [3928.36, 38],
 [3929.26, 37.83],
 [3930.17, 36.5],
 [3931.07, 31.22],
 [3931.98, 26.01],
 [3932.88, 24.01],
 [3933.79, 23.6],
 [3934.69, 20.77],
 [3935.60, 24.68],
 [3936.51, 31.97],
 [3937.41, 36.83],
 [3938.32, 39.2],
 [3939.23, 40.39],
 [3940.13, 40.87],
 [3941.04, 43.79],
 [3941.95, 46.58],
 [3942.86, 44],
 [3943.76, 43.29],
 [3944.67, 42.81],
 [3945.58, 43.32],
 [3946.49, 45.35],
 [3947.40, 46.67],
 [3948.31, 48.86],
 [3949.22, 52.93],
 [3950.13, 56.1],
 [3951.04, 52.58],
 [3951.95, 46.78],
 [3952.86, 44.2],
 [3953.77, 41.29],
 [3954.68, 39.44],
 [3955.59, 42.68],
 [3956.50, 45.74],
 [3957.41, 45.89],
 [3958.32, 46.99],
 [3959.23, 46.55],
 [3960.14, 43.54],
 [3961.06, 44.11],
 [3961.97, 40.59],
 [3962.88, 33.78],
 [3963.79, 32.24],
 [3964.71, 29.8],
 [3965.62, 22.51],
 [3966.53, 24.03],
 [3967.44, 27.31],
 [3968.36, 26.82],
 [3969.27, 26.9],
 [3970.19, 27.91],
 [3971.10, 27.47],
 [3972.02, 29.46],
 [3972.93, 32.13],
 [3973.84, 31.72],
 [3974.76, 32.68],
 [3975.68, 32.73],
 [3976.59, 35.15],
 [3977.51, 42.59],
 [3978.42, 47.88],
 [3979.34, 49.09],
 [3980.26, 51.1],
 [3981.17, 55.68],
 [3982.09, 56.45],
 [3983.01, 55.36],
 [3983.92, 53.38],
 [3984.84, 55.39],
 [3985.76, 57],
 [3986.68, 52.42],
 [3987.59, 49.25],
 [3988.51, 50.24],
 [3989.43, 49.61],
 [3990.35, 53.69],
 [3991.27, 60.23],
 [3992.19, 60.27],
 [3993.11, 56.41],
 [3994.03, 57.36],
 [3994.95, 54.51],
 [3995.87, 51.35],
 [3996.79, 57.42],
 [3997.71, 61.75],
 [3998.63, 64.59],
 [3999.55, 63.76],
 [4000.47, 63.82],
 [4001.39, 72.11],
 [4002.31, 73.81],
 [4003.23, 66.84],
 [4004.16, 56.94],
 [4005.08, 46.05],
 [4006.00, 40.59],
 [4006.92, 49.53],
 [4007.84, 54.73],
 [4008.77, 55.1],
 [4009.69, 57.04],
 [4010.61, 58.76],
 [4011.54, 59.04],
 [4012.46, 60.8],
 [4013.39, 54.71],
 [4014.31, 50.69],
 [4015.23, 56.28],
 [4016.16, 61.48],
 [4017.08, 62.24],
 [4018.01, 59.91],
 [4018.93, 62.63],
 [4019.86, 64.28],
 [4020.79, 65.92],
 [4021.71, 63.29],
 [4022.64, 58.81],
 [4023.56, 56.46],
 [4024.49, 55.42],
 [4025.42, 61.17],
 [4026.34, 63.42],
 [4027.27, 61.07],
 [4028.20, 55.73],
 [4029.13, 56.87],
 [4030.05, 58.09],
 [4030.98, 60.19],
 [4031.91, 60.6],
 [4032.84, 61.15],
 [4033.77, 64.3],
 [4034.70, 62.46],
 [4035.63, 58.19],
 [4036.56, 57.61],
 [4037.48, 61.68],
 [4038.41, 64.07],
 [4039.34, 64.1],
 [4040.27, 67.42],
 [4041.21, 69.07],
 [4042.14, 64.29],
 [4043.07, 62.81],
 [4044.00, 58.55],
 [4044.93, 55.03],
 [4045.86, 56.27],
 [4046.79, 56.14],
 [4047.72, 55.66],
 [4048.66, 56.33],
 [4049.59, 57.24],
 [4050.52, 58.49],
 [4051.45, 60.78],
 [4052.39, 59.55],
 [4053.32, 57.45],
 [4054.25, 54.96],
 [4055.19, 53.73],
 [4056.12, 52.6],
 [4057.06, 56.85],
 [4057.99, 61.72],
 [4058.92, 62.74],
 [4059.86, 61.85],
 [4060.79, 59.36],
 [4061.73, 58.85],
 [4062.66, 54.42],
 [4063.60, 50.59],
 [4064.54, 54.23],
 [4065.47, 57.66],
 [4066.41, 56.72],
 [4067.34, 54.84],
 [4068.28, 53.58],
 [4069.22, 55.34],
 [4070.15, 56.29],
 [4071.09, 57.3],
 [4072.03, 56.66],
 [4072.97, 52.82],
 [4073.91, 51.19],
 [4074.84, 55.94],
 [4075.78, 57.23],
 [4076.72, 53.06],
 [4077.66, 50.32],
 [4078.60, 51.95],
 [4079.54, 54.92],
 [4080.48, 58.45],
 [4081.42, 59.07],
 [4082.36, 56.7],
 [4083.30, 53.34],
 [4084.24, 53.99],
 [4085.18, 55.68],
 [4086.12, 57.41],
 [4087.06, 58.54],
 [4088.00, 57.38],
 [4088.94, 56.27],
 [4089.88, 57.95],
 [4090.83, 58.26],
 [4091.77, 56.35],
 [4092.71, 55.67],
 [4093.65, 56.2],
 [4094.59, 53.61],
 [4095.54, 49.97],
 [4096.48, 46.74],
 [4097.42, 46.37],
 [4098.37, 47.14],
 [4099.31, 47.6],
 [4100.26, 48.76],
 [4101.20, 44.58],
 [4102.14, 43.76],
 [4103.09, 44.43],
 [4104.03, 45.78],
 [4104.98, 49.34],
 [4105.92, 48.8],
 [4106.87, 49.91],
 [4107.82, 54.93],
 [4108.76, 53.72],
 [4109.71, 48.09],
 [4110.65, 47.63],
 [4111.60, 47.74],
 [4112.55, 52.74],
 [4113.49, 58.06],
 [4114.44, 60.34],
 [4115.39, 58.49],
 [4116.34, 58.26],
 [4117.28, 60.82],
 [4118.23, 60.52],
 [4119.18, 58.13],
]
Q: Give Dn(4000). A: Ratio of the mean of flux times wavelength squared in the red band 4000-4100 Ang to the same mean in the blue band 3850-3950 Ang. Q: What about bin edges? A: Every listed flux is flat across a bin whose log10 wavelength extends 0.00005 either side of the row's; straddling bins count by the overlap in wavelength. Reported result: 1.51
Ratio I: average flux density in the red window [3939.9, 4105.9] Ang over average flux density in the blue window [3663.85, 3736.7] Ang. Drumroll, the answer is 1.43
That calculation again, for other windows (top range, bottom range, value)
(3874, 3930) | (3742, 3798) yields 1.10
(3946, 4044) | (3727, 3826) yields 1.32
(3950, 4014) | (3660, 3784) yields 1.29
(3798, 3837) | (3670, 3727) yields 1.12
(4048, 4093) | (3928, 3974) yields 1.50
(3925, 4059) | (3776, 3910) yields 1.25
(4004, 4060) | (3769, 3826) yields 1.43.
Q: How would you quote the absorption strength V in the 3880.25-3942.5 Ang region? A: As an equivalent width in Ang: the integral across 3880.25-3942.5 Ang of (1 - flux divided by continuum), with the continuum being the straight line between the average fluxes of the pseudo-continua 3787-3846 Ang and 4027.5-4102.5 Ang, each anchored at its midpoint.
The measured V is 7.3 Ang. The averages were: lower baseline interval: 38.8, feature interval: 40.2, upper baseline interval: 56.5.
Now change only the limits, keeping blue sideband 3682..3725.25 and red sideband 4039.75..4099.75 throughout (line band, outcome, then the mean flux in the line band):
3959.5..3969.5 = 3.51 Ang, 32.4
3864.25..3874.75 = 0.26 Ang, 43.1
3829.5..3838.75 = 2.08 Ang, 32.6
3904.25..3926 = 0.16 Ang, 46.6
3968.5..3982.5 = 3.41 Ang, 38.3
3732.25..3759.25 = 2.27 Ang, 33.7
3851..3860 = 0.59 Ang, 40.5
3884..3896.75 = 2.81 Ang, 35.4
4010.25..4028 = -2.21 Ang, 59.7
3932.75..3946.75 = 3.26 Ang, 37.1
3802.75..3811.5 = -1.36 Ang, 46.8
